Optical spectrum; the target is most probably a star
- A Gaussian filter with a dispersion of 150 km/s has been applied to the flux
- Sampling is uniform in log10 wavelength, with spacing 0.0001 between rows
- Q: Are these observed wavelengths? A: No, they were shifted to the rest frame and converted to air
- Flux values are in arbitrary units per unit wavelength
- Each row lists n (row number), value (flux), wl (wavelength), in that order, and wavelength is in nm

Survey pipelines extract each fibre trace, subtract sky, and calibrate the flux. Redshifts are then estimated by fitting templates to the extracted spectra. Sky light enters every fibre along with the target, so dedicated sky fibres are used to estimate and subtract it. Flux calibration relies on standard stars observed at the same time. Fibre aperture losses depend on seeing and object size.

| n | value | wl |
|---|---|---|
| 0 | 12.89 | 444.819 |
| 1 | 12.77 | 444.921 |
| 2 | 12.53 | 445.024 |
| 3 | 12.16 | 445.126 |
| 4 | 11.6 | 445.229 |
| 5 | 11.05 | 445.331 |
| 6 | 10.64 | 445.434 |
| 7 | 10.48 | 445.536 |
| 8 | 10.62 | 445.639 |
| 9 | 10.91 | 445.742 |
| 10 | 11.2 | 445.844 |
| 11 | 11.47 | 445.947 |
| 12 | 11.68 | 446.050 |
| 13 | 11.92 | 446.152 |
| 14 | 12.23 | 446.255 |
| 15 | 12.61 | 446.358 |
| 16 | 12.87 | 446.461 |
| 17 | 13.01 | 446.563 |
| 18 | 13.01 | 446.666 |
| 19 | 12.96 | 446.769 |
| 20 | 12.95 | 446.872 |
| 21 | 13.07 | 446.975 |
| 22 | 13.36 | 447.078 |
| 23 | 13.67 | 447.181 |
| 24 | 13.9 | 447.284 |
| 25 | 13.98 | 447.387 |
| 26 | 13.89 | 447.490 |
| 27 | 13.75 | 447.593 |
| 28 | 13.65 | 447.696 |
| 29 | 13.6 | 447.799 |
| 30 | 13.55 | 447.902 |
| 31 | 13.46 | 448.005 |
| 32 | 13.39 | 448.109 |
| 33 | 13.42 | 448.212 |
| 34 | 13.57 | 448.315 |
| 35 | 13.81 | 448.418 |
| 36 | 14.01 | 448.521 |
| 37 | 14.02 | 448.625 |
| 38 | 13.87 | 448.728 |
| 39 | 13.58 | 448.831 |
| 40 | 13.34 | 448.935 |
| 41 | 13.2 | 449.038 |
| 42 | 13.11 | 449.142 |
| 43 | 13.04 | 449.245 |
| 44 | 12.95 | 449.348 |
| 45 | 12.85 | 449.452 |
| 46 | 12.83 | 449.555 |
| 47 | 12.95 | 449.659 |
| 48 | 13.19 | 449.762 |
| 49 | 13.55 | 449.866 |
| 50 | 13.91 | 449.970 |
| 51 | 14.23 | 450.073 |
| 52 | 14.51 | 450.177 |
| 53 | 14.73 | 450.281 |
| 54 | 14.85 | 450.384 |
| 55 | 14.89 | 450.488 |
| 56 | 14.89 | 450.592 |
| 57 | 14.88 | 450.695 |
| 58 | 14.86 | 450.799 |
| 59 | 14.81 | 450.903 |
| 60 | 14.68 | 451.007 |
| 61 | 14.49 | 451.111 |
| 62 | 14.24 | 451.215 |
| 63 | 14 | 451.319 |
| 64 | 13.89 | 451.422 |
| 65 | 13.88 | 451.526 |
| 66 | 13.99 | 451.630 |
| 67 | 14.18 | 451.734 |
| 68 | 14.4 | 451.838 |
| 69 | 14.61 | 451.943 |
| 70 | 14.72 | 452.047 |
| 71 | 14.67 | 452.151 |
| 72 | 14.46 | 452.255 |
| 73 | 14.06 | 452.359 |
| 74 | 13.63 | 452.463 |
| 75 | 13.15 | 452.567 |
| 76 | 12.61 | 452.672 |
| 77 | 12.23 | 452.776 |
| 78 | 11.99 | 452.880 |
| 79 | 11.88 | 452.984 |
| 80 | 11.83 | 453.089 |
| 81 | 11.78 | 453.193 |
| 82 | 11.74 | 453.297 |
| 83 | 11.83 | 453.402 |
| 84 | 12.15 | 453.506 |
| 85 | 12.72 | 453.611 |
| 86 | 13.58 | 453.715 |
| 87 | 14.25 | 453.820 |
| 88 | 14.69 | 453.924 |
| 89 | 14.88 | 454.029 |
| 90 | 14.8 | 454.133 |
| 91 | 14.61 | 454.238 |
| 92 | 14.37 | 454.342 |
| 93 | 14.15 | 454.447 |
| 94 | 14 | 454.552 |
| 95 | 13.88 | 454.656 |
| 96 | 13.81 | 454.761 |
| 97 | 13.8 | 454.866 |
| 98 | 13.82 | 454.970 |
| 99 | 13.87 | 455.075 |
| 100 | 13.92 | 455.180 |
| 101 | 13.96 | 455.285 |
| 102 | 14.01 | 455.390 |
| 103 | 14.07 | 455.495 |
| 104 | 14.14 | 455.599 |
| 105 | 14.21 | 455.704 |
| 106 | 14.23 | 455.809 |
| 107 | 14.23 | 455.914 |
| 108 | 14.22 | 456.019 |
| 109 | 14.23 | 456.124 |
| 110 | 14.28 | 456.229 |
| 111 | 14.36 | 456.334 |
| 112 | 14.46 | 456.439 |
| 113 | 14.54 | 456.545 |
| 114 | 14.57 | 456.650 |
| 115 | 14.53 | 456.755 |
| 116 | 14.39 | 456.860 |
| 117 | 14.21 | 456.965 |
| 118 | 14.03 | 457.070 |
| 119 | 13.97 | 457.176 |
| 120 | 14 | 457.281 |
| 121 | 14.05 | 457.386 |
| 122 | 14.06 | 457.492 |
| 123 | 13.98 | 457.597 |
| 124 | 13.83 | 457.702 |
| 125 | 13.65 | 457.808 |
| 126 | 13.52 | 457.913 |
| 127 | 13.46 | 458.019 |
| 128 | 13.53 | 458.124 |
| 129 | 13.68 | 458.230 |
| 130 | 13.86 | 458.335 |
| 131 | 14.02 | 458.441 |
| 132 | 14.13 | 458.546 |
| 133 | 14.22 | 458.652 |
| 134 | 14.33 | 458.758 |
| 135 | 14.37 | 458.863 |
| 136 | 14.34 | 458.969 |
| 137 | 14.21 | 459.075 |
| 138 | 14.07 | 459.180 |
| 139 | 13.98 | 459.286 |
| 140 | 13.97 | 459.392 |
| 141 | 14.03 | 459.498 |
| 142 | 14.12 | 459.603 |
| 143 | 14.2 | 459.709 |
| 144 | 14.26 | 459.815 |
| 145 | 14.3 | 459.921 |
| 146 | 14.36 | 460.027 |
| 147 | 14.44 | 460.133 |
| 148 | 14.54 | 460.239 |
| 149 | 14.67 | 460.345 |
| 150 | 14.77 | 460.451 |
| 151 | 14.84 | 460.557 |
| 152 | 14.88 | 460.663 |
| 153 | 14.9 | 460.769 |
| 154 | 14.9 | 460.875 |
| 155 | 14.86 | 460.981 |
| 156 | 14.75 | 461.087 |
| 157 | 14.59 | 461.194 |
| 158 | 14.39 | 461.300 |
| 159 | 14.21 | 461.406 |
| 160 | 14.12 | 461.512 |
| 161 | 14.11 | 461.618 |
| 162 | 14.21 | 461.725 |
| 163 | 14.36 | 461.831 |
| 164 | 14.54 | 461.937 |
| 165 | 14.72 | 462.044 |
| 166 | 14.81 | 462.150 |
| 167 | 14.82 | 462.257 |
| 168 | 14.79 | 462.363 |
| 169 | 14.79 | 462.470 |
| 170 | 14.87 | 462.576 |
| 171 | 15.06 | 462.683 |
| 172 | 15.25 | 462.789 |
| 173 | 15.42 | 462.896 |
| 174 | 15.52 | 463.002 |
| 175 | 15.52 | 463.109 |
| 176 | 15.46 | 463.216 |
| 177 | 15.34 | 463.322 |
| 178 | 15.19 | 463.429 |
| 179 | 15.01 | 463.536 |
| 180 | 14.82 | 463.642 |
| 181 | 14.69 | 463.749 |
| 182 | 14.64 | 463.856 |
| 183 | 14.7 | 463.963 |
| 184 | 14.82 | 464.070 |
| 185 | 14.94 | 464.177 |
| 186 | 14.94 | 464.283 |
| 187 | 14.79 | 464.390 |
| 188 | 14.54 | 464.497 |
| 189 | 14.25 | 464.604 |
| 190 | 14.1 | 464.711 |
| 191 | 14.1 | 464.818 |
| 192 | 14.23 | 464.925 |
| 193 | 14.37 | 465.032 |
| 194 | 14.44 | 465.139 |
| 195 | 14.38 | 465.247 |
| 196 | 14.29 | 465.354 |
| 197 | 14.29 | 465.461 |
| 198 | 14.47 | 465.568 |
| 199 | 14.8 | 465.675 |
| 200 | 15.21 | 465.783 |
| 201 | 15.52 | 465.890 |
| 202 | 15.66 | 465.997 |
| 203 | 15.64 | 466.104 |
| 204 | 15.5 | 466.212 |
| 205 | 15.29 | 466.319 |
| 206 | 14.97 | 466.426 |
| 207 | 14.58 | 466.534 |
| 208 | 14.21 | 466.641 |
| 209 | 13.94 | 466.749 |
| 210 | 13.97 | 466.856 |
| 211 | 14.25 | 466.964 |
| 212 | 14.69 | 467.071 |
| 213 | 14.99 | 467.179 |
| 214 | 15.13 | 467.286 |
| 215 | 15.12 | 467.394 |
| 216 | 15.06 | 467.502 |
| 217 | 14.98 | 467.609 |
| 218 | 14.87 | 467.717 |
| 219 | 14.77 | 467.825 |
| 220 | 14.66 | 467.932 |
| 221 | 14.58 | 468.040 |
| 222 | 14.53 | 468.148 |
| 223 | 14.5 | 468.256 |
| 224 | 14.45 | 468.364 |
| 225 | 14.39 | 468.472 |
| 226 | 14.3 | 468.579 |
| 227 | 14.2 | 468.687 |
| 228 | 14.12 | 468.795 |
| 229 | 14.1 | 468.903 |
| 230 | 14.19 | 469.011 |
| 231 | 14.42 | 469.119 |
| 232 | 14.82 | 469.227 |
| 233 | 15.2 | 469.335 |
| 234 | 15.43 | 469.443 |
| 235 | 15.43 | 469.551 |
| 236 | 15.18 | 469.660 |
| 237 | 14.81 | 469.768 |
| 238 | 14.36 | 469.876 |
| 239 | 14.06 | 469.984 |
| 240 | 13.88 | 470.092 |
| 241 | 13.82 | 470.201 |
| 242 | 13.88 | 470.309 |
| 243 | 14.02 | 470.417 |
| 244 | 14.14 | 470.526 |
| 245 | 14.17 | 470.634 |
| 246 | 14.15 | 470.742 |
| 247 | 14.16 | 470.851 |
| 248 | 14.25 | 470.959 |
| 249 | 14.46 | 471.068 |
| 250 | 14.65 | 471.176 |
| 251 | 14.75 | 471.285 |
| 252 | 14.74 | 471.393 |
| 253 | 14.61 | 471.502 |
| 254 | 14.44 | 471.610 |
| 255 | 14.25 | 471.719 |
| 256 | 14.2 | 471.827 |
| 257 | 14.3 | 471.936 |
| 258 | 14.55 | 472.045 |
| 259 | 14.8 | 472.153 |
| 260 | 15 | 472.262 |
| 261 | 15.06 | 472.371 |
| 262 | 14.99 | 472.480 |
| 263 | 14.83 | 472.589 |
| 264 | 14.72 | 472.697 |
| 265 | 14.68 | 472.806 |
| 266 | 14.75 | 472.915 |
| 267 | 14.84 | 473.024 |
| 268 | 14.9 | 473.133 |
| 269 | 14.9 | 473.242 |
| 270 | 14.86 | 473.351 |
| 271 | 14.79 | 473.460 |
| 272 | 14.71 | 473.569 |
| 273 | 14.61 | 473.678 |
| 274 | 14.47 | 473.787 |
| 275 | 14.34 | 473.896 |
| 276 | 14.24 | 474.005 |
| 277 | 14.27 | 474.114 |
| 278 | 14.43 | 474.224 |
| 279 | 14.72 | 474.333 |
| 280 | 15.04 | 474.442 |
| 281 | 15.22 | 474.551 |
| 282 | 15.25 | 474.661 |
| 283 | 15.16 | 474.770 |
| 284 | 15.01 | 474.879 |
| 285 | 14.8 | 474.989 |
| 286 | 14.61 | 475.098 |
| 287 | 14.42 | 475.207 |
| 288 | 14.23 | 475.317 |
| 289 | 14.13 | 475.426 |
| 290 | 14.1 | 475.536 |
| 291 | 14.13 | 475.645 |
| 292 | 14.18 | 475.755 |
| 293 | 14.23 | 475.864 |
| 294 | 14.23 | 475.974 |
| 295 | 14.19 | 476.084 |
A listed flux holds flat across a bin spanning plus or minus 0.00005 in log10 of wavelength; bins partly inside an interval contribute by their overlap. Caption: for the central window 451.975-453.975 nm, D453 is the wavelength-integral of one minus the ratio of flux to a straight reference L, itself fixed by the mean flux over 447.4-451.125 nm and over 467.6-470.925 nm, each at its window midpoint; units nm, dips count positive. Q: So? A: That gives 0.127 nm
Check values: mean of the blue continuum 13.8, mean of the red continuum 14.5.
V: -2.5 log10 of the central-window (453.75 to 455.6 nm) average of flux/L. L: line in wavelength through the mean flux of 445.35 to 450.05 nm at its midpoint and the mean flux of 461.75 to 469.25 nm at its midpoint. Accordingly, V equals -0.040 mag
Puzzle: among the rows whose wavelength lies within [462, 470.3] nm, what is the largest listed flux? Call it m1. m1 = 15.66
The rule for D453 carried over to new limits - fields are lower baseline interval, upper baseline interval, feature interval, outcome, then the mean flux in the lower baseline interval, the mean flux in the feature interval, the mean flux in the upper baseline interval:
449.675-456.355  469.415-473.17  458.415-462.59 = -0.08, 13.9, 14.4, 14.5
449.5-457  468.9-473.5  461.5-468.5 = -0.20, 13.9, 14.8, 14.6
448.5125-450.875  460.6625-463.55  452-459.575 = 0.26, 13.8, 13.8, 14.8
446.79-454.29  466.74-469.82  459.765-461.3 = -0.04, 13.7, 14.6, 14.7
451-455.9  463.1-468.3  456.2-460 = 0.00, 13.7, 14.1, 14.8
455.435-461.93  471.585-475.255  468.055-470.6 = 0.02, 14.2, 14.4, 14.7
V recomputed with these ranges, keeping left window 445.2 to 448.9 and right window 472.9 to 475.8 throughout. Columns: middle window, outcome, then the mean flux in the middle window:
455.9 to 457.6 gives -0.06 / 14.2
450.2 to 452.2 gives -0.11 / 14.5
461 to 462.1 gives -0.05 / 14.4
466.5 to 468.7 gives -0.03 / 14.6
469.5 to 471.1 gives 0.00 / 14.3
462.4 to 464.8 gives -0.08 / 14.9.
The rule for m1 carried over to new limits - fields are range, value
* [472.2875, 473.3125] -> 15.06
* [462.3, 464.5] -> 15.52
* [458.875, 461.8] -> 14.9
